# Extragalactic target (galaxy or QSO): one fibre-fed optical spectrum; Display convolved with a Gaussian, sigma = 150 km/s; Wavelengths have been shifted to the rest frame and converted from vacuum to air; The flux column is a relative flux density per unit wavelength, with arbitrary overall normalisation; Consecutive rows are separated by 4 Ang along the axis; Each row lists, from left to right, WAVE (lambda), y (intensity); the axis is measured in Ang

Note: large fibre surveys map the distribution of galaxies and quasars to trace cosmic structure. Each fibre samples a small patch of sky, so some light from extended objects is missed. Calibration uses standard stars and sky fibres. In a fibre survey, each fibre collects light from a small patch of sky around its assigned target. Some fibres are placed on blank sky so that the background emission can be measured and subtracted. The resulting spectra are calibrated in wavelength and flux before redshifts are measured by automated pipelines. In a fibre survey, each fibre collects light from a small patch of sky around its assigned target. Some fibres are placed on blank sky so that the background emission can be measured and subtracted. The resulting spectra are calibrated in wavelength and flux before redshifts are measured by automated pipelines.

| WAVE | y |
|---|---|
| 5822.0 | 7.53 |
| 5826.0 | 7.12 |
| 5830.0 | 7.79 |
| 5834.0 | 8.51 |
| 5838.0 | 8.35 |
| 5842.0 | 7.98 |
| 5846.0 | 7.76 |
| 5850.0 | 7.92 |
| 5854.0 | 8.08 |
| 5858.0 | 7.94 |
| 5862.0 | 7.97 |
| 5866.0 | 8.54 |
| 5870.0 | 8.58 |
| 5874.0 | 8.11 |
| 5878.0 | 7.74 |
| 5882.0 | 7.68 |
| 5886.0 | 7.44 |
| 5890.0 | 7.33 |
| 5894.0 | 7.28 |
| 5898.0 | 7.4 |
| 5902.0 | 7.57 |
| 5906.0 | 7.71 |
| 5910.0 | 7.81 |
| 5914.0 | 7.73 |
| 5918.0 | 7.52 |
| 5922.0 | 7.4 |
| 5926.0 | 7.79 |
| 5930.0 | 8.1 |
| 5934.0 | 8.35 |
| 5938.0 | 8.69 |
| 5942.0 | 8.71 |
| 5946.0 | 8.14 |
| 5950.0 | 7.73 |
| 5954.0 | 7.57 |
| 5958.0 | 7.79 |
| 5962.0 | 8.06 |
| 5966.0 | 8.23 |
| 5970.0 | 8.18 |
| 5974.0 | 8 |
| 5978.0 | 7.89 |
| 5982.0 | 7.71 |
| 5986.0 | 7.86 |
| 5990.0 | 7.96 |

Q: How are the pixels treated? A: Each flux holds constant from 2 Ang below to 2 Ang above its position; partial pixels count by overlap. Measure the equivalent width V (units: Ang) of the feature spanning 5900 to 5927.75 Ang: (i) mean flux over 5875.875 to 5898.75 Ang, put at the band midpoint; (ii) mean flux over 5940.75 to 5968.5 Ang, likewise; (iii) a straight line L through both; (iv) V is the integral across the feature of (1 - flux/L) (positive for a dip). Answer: 0.2 Ang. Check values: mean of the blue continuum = 7.49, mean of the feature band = 7.65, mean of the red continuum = 8.02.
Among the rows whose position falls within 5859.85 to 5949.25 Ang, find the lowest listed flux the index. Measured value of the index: 7.28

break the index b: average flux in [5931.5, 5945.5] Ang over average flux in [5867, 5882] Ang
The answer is 1.05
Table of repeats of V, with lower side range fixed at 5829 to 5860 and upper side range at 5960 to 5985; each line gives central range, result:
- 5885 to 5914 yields 1.8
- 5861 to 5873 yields -0.5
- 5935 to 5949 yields -0.8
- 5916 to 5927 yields 0.6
